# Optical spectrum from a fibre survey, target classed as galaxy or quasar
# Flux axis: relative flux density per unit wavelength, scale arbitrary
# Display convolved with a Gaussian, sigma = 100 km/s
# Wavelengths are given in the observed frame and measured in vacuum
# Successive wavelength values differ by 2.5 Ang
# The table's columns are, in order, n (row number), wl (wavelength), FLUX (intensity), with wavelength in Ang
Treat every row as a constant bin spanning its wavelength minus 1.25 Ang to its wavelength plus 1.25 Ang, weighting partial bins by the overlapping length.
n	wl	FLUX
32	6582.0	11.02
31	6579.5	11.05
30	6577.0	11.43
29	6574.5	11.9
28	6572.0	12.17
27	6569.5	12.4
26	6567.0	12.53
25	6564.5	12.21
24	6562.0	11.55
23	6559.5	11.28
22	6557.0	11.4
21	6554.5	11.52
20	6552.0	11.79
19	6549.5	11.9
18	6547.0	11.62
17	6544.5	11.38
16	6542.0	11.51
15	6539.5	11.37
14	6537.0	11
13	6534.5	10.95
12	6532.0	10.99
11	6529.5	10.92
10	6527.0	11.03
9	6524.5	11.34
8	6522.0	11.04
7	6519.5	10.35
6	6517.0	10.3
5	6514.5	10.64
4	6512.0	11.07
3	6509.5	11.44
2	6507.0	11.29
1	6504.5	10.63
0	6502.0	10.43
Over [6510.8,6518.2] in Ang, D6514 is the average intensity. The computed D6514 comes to 10.7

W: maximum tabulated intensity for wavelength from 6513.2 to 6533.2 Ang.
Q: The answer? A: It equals 11.34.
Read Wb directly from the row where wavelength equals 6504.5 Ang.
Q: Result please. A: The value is 10.63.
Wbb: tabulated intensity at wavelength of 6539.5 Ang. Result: 11.37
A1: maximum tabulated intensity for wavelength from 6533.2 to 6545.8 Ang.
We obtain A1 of 11.51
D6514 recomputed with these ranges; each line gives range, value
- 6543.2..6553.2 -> 11.7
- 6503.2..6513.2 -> 11.1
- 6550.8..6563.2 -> 11.5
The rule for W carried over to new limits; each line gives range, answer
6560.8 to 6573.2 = 12.53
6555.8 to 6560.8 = 11.4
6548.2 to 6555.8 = 11.9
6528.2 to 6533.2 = 10.99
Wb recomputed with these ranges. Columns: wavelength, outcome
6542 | 11.51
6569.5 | 12.4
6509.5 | 11.44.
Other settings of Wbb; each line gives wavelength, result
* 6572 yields 12.17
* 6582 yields 11.02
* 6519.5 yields 10.35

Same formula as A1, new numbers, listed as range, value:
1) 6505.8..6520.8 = 11.44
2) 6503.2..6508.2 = 11.29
